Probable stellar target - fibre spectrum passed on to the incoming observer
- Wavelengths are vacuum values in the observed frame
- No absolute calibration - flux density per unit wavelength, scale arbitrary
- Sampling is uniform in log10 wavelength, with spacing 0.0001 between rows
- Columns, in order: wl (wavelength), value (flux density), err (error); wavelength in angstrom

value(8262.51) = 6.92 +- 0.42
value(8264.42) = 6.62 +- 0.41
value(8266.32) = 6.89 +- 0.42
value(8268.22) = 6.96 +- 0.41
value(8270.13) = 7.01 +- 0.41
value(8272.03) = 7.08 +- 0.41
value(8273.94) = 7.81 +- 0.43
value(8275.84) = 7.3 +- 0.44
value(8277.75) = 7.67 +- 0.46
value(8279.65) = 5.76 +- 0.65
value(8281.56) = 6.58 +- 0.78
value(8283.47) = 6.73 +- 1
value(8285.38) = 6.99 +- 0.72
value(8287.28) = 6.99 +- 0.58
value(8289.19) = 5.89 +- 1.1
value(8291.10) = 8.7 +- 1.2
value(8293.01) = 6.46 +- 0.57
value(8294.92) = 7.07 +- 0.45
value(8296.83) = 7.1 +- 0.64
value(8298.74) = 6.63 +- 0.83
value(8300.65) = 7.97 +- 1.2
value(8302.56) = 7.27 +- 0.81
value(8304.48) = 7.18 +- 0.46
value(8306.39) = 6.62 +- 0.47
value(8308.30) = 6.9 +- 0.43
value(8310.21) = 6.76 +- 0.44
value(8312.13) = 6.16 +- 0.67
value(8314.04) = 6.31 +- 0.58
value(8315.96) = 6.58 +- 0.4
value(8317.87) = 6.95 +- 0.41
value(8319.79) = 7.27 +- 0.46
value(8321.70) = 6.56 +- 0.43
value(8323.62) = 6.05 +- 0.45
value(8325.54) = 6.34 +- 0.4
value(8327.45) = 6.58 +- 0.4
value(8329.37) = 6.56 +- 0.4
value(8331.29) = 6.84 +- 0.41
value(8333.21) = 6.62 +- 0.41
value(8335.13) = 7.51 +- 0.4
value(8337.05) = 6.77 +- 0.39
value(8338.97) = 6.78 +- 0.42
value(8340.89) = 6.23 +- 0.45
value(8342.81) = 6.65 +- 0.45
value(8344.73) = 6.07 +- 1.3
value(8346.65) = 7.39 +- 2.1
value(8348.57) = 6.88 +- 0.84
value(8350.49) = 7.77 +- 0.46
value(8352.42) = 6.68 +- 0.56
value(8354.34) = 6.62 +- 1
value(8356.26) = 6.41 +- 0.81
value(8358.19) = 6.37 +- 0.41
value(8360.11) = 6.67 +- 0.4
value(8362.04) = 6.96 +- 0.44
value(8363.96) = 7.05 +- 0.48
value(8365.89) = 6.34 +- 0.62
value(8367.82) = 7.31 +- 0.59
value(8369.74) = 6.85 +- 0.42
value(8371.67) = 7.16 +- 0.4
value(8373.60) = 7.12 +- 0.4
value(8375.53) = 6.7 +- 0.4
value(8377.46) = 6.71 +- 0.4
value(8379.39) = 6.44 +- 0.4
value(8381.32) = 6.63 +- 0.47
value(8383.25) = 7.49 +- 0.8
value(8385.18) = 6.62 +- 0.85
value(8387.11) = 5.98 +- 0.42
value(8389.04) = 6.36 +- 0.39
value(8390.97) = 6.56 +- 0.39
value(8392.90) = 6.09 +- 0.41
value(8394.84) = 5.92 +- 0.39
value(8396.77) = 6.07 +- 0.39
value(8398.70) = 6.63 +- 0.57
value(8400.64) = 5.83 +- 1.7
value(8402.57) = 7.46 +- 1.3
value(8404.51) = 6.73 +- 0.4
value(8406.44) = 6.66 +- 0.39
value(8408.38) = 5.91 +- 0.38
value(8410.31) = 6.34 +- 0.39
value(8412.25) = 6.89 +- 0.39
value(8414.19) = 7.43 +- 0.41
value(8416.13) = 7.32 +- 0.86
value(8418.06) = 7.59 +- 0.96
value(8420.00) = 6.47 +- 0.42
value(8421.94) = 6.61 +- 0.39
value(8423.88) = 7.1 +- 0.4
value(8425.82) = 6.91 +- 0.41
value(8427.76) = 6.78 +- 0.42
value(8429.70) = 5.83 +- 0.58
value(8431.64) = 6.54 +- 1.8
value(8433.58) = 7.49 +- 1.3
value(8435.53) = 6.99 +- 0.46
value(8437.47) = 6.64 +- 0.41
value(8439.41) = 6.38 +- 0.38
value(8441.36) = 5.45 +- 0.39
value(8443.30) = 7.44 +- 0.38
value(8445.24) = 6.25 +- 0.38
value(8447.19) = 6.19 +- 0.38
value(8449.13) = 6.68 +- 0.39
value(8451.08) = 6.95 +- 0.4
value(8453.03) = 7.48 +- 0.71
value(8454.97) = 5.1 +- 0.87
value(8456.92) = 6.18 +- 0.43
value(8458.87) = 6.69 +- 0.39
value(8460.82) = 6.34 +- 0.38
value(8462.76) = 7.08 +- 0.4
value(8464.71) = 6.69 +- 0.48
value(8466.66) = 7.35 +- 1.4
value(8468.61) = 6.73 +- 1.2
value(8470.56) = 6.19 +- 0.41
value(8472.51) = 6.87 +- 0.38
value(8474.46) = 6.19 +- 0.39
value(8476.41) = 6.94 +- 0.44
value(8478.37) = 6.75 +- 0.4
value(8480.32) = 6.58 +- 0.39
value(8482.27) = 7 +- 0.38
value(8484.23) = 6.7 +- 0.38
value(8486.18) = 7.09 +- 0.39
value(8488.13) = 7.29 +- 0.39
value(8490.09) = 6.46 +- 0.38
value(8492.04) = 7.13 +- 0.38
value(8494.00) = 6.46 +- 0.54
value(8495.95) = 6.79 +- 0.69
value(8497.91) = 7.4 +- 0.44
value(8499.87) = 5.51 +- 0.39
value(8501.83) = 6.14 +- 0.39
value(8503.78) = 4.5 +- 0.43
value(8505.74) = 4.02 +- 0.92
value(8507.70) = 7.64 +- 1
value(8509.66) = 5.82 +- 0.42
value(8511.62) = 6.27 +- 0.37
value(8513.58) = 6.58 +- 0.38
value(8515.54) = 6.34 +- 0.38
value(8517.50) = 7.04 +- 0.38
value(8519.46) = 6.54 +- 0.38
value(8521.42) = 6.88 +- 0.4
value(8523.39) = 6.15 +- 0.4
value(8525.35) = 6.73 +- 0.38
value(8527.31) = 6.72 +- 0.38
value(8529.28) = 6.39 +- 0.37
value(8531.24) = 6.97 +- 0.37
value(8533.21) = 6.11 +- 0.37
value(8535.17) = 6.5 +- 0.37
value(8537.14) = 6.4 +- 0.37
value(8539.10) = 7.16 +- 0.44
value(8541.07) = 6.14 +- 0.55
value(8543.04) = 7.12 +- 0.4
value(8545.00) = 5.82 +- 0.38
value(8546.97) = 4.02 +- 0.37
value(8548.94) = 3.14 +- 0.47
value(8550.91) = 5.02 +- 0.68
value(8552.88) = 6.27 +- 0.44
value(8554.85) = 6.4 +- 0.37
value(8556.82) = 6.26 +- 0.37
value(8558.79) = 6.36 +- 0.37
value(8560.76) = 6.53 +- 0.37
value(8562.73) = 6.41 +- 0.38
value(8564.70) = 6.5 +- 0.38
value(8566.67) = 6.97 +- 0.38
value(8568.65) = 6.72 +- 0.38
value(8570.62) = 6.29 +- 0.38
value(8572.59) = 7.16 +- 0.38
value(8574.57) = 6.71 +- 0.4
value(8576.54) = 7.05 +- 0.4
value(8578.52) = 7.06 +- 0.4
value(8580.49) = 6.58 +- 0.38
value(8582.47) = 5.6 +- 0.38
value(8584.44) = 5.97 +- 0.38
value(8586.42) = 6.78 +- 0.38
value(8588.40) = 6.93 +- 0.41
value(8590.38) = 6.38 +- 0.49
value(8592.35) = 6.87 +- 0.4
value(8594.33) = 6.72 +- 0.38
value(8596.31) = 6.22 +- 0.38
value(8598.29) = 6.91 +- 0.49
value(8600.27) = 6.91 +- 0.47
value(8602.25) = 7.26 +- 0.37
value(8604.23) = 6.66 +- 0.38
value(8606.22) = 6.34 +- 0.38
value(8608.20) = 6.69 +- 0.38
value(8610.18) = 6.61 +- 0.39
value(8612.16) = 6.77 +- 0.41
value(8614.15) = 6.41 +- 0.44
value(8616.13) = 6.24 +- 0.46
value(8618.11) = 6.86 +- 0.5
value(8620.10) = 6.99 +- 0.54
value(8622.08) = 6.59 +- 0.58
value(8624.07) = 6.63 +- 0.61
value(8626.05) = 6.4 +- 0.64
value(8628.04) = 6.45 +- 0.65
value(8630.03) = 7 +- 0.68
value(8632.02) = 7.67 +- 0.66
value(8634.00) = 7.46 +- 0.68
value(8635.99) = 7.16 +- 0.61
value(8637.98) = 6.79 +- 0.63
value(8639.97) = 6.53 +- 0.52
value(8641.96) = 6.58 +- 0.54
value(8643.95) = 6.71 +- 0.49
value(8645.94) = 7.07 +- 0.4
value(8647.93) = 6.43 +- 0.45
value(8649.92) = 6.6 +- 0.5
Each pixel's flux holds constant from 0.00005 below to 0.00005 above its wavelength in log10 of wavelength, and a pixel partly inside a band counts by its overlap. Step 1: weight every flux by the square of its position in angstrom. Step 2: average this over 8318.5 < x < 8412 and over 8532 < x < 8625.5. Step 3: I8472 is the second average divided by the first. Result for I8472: 1.0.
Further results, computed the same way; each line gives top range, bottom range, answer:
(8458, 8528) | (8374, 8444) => 1.01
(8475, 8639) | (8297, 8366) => 1.01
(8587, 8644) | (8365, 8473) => 1.06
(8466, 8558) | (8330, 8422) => 0.98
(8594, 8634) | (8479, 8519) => 1.07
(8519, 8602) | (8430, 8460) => 1.00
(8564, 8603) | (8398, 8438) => 1.03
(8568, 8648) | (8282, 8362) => 1.06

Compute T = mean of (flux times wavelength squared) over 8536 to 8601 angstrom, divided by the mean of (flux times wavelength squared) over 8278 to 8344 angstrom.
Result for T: 1.0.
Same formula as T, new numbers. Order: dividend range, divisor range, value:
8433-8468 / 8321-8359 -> 1.02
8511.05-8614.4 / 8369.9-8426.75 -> 1.00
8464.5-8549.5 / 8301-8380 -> 0.98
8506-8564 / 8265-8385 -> 0.96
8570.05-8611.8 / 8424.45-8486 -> 1.04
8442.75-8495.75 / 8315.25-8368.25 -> 1.02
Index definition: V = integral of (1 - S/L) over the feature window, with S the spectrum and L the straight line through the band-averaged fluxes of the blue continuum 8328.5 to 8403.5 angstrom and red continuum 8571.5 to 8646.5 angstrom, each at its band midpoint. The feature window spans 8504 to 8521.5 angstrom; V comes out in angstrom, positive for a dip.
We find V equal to 1.2 angstrom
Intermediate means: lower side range 6.69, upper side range 6.73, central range 6.24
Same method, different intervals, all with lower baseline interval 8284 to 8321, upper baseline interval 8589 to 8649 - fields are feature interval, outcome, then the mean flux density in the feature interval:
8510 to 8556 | 4.0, 6.2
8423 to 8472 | 1.6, 6.62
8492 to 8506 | 1.6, 6.02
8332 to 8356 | 0.3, 6.82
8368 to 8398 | 1.2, 6.6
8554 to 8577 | 0.6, 6.61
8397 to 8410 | 0.7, 6.5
